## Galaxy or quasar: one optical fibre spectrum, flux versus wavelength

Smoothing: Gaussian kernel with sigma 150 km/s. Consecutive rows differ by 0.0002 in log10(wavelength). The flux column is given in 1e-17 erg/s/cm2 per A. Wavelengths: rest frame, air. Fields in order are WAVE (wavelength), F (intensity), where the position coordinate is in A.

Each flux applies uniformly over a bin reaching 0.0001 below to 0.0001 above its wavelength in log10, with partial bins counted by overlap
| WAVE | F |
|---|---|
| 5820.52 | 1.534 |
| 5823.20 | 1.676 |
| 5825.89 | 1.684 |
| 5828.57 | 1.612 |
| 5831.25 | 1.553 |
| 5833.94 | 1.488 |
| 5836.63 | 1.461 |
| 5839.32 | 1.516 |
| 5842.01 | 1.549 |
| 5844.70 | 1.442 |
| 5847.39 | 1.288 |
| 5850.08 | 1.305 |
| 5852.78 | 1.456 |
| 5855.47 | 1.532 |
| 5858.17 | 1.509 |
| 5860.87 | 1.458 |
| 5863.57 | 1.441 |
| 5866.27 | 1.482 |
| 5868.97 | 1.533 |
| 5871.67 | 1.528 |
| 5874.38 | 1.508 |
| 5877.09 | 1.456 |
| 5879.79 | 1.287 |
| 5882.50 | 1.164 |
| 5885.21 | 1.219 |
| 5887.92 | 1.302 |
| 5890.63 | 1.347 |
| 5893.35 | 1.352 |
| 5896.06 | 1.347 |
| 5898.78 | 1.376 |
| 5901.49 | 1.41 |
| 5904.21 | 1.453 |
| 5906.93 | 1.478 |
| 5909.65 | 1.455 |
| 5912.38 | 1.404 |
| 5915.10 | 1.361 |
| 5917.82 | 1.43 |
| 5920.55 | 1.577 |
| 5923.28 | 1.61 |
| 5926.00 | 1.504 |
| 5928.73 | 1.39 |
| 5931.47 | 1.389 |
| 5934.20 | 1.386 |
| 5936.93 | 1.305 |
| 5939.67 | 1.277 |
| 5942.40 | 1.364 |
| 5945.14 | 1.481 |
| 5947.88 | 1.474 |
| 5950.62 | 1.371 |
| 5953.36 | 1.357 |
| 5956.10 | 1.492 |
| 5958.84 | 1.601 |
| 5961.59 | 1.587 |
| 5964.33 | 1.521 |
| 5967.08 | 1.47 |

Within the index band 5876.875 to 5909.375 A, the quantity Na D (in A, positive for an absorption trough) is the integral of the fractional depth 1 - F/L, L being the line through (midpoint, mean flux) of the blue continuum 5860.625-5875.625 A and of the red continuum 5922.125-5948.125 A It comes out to 2.54 A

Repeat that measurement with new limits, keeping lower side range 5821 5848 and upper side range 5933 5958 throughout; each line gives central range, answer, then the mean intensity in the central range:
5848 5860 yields 0.5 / 1.44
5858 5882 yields 0.6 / 1.45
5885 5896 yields 1.1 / 1.32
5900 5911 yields 0.0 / 1.45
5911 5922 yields -0.1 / 1.44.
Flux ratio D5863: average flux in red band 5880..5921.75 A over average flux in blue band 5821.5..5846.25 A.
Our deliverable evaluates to 0.89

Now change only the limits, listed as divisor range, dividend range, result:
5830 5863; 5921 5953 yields 0.97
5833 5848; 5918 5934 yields 1.01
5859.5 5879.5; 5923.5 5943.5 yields 0.94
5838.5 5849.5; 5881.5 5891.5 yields 0.88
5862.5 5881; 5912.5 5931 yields 1.00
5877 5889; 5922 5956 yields 1.11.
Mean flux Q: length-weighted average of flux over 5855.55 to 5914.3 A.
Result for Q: 1.41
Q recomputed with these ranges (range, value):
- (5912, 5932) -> 1.46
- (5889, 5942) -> 1.41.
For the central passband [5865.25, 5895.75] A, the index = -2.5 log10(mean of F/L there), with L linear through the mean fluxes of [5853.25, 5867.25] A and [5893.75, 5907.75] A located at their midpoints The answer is 0.05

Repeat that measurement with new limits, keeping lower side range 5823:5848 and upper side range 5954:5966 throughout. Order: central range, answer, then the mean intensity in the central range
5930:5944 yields 0.14 mag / 1.35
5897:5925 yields 0.06 mag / 1.45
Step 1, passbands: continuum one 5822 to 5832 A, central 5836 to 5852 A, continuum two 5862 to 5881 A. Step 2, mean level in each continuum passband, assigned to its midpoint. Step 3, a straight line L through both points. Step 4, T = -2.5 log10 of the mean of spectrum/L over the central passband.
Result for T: 0.10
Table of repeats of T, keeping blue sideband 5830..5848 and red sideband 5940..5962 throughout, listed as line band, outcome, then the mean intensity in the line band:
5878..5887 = 0.18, 1.24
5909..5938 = 0.02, 1.44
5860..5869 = 0.00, 1.47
